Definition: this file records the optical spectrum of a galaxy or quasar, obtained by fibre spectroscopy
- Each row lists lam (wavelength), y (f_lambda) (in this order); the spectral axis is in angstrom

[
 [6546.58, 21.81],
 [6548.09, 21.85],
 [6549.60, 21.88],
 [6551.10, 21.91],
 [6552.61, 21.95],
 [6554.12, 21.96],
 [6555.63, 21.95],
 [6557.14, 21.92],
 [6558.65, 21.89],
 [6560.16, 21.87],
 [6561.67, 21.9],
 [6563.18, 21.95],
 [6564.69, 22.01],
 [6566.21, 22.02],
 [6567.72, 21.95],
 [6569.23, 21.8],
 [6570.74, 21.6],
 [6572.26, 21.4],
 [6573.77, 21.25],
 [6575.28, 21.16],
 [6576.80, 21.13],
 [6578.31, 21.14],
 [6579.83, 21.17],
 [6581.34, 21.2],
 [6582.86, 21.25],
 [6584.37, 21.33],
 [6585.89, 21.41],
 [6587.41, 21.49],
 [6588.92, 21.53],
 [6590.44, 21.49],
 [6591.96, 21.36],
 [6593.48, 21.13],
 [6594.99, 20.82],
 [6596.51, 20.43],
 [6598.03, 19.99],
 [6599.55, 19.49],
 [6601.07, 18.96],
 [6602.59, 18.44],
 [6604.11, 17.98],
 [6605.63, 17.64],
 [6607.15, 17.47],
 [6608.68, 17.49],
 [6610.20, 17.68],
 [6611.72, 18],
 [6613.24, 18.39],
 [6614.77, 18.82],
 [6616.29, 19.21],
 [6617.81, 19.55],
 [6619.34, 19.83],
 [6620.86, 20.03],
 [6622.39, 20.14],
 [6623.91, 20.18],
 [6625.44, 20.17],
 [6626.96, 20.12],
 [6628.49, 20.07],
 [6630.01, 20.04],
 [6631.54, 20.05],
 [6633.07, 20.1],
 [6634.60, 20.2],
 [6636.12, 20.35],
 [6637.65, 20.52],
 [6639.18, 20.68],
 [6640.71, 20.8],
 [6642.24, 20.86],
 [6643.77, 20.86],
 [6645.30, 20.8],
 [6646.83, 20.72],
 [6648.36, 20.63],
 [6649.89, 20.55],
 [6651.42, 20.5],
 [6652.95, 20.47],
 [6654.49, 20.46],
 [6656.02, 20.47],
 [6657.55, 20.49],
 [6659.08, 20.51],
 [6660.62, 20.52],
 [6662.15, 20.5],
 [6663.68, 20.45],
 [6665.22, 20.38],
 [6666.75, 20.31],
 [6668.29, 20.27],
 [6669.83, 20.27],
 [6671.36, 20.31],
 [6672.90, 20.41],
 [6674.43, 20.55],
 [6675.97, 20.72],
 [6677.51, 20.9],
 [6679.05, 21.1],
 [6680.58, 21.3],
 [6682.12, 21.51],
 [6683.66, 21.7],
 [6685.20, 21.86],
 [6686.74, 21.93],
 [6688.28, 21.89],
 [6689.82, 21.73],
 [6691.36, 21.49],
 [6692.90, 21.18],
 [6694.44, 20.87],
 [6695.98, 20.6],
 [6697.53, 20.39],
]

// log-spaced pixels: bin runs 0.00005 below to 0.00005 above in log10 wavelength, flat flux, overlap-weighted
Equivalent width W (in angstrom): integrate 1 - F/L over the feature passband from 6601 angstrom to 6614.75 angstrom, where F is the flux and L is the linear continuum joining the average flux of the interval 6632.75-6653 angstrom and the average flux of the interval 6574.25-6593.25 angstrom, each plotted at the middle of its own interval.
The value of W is 1.97 angstrom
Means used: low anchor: 21.3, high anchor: 20.6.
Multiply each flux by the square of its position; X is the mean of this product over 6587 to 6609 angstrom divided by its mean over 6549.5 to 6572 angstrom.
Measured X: 0.91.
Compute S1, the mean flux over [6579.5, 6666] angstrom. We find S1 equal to 20.1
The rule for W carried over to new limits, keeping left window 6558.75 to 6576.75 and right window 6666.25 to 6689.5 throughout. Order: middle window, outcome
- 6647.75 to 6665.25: 0.5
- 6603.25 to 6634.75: 3.2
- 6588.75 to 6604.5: 1.0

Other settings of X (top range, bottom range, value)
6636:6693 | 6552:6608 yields 1.02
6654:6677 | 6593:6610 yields 1.10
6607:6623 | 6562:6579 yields 0.88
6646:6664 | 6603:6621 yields 1.13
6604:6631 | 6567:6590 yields 0.90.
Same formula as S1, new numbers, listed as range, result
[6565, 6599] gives 21.3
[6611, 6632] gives 19.6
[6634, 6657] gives 20.6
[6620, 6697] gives 20.7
